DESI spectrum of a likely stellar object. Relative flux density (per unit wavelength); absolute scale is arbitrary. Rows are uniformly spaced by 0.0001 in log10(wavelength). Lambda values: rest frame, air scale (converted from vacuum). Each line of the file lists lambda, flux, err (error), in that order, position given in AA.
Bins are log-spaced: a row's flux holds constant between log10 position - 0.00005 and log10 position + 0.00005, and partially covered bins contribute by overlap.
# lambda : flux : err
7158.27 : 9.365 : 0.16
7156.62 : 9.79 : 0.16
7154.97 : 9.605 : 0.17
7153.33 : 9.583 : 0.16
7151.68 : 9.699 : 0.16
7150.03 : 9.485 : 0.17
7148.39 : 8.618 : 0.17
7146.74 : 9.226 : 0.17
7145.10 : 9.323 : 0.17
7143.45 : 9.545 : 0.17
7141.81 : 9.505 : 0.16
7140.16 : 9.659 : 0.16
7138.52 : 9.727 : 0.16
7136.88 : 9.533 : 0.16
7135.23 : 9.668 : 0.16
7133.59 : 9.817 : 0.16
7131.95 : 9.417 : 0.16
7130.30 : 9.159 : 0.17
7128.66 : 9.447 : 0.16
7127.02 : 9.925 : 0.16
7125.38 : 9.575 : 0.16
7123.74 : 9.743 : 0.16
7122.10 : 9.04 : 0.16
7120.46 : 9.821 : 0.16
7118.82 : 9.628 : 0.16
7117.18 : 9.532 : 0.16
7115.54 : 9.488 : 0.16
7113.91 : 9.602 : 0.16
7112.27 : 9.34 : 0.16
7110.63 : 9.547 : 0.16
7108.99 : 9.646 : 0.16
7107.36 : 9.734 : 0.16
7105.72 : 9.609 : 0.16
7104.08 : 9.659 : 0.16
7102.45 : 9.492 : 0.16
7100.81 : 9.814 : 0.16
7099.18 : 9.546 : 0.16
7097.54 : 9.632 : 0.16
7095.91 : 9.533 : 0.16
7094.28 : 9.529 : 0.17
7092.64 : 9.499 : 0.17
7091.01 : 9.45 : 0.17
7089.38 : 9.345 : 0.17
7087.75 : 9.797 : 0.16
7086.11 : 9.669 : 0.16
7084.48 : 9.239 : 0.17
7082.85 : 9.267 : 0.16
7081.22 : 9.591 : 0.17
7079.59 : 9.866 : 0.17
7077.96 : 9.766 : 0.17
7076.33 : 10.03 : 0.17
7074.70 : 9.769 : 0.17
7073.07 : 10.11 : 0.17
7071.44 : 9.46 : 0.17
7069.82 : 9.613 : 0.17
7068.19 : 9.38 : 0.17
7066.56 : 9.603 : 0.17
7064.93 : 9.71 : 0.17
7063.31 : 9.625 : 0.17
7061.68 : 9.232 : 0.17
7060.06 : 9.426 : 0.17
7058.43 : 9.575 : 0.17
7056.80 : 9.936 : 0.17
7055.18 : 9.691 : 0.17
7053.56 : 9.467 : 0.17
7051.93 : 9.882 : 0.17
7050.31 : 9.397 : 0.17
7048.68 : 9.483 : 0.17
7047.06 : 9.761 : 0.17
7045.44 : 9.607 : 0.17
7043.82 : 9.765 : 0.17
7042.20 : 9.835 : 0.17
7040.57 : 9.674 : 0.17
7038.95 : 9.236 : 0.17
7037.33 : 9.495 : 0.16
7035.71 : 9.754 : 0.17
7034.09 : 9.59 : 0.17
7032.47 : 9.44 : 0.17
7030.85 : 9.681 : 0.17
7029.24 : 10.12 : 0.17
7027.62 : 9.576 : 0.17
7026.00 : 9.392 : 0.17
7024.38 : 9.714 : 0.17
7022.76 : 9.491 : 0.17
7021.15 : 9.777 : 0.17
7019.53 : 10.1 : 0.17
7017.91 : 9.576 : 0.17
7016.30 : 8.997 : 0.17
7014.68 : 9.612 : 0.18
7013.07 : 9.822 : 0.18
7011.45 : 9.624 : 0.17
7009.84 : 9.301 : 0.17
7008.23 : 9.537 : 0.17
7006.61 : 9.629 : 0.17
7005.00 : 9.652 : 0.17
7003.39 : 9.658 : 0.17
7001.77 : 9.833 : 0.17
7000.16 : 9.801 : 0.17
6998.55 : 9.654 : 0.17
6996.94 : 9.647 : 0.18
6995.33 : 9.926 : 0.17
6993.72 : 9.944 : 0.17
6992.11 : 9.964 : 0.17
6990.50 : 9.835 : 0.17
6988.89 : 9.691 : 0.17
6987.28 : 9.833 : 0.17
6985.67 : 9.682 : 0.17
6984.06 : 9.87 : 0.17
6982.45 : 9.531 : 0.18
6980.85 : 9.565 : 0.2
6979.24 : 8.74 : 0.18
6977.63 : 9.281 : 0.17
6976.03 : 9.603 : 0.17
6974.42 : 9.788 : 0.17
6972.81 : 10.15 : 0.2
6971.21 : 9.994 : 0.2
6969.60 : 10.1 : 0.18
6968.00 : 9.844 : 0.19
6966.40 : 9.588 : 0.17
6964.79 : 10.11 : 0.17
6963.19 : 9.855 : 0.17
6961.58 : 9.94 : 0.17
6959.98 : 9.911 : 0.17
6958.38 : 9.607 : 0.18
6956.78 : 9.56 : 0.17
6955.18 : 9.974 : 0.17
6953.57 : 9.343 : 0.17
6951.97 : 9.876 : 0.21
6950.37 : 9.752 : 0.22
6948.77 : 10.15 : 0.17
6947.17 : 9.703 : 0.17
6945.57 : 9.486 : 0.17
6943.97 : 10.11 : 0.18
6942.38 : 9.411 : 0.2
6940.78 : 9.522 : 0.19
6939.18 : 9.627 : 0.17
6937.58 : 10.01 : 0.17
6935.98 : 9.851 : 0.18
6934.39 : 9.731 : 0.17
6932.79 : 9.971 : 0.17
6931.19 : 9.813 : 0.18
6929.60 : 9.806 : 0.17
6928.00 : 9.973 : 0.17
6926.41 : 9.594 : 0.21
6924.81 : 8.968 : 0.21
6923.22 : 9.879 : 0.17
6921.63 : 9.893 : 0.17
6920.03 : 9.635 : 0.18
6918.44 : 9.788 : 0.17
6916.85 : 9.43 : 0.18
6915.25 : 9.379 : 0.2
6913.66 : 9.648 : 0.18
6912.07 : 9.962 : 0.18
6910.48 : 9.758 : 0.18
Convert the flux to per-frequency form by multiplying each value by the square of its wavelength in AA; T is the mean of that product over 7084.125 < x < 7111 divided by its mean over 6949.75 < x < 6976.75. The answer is 1.01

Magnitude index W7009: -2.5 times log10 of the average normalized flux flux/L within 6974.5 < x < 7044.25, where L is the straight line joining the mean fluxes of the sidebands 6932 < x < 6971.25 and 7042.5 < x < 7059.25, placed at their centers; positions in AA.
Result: 0.01 mag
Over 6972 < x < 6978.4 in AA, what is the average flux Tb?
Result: 9.71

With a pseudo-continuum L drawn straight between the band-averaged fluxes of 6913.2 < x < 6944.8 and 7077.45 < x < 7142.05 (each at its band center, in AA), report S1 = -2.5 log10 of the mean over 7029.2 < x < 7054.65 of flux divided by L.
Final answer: 0.00 mag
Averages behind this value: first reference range 9.7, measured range 9.62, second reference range 9.57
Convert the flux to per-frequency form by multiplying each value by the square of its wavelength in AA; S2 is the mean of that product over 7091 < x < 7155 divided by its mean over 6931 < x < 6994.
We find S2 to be 1.0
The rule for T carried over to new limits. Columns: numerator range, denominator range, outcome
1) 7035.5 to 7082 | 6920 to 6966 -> 1.02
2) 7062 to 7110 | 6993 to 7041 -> 1.02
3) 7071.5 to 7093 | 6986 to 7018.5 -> 1.02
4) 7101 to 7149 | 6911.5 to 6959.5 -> 1.03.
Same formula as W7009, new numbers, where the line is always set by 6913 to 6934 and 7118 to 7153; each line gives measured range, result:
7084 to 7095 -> 0.004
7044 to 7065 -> -0.004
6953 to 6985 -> -0.009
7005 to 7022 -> 0.000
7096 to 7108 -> -0.011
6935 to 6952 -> -0.013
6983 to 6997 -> -0.022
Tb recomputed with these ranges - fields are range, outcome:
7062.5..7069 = 9.58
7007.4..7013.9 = 9.57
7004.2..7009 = 9.6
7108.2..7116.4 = 9.52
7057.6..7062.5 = 9.4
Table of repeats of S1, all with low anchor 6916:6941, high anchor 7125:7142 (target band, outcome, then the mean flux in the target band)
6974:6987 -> 0.02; 9.51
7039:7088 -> 0.00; 9.63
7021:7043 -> 0.00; 9.62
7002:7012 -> 0.01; 9.58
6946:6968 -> -0.01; 9.79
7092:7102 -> 0.00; 9.59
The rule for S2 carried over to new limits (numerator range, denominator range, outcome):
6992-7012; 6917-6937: 1.02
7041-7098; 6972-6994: 1.02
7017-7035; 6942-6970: 1.01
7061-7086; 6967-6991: 1.02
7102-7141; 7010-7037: 1.02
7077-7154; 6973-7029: 1.02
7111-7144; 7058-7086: 1.01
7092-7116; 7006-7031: 1.02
